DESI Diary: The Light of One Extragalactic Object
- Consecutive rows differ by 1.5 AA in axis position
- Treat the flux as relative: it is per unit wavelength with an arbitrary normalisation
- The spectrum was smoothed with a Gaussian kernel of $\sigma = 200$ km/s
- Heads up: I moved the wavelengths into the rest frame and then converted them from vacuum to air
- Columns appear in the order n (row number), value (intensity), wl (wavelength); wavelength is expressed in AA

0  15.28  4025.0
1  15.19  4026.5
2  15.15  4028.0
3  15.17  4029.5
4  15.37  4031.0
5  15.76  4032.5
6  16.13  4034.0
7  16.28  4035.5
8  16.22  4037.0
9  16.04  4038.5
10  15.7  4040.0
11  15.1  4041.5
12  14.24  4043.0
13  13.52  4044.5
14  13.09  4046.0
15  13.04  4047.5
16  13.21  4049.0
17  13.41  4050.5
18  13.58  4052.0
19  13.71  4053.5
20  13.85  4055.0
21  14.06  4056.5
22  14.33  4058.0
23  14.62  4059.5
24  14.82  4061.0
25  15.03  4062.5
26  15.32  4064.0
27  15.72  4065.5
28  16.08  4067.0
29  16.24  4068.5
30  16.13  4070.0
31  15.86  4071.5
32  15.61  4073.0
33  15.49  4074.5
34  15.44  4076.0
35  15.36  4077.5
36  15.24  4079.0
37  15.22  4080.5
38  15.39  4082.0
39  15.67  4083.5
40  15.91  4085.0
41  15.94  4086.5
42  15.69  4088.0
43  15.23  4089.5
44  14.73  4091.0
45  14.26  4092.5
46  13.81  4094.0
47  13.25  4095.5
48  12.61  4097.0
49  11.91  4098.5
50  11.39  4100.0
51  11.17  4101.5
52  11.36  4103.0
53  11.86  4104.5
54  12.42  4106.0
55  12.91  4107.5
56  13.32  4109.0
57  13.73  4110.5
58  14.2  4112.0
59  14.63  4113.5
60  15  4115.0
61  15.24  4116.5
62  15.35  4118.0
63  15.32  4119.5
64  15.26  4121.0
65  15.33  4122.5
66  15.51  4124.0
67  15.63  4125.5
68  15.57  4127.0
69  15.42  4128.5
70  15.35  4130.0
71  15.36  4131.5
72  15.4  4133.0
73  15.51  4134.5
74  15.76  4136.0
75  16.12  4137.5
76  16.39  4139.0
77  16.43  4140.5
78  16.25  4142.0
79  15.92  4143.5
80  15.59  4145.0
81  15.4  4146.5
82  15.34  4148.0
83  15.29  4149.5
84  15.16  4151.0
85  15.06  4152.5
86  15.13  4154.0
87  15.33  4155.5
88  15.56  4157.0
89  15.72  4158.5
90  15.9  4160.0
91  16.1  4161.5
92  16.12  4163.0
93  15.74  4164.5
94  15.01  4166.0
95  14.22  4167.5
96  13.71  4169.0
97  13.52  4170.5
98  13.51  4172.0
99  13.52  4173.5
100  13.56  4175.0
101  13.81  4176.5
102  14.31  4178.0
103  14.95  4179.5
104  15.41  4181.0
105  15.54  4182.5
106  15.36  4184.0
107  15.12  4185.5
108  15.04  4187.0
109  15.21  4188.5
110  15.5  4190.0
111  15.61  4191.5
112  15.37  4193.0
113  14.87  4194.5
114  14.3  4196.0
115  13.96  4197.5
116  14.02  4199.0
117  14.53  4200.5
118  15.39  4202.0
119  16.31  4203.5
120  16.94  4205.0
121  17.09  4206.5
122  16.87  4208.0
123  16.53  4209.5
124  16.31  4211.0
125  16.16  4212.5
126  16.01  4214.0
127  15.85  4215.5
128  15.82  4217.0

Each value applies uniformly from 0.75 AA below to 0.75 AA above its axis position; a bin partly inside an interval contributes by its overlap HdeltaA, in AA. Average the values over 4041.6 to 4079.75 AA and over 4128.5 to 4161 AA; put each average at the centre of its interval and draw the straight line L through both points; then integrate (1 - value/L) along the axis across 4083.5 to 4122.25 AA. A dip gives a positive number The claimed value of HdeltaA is 3.17 AA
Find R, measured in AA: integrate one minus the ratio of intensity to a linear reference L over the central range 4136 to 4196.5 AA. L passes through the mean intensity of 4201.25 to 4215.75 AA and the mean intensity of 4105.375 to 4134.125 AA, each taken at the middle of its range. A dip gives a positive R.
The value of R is 1.7 AA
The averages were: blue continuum 14.8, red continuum 16.4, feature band 15.2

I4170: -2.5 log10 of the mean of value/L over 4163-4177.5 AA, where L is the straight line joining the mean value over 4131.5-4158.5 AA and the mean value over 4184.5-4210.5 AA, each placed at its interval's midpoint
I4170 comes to 0.10 mag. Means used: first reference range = 15.6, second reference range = 15.5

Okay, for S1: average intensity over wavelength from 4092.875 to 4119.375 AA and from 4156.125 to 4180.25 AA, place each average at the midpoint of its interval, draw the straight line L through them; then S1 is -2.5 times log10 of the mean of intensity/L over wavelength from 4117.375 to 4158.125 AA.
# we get -0.115 mag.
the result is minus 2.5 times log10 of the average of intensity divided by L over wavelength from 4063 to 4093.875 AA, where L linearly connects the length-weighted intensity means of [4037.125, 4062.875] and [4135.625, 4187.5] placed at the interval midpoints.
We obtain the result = -0.07 mag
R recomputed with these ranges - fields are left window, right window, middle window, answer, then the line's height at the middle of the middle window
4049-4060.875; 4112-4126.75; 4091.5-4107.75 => 2.6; 14.8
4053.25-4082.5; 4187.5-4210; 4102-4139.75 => 1.5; 15.3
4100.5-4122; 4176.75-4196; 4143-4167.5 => -1.6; 14.5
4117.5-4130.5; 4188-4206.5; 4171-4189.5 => 0.8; 15.3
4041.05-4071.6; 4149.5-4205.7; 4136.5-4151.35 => -1.0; 14.8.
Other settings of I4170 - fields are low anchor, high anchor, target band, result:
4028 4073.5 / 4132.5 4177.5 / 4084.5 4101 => 0.08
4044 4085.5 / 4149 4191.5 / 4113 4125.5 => -0.03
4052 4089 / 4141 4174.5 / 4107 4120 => 0.06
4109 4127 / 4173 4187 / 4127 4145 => -0.06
